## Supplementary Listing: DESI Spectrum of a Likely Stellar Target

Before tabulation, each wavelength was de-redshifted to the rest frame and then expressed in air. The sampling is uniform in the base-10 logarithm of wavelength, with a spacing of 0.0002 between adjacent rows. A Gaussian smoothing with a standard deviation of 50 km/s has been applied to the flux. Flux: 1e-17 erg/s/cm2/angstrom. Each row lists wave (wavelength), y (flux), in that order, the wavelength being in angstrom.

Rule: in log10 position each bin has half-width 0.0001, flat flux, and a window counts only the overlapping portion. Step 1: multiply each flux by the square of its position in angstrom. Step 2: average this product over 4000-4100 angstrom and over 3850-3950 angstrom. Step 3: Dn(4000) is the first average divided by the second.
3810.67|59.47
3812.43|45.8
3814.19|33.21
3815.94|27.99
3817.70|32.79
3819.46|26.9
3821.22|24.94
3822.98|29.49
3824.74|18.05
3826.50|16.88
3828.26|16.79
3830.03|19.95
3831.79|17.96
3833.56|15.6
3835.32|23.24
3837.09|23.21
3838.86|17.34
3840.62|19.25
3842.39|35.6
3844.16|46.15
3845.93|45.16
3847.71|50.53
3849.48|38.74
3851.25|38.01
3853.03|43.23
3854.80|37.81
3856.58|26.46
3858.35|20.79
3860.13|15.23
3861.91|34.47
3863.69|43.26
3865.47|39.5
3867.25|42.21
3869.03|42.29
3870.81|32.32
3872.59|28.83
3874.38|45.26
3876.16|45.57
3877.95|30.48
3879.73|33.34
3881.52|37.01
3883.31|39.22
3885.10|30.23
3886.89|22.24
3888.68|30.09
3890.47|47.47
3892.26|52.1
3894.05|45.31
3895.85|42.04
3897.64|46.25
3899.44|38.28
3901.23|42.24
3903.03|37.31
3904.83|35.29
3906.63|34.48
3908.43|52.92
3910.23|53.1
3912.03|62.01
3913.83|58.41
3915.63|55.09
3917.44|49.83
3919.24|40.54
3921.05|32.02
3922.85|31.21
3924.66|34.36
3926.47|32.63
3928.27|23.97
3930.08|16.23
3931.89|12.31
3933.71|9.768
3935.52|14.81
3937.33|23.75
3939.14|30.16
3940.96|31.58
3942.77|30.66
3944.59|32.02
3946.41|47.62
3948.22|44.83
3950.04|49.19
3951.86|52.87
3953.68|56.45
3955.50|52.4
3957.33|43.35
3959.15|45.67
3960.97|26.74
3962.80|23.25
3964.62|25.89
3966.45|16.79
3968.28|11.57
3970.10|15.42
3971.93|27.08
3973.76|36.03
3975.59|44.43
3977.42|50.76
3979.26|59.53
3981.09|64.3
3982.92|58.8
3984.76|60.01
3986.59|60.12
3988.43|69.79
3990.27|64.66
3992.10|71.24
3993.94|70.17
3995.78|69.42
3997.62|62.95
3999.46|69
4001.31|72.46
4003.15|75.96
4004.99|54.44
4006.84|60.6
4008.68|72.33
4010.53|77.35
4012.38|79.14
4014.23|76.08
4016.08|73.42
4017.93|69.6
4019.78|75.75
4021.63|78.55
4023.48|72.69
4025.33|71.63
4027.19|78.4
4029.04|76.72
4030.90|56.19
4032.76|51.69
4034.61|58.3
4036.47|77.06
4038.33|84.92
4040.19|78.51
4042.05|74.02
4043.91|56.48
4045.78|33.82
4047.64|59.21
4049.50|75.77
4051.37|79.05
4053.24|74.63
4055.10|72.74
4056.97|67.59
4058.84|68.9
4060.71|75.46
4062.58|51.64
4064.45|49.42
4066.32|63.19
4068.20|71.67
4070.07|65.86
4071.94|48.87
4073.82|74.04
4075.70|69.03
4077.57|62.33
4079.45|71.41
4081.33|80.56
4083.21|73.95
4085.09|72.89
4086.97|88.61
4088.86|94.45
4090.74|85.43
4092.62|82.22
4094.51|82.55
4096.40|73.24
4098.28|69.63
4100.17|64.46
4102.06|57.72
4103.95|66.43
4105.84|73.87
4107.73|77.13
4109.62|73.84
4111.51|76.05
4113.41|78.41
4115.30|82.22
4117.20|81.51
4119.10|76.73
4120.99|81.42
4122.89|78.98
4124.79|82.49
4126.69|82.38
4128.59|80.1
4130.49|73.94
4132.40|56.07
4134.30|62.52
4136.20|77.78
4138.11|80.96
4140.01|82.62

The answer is 2.09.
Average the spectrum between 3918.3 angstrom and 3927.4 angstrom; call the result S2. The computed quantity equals 34.2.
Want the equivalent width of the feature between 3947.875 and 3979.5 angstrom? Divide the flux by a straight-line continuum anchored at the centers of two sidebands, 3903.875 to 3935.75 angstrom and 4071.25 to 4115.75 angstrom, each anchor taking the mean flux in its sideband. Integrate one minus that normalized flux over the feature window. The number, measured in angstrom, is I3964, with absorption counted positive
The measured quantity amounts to 5.8 angstrom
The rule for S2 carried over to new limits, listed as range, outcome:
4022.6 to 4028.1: 74.2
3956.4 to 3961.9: 38.5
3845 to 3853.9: 43.1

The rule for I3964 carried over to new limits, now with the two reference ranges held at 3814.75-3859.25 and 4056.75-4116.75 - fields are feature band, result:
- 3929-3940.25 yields 6.8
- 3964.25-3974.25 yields 5.9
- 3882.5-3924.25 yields -2.4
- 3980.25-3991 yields -1.7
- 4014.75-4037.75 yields -3.4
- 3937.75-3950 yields 2.8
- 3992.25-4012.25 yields -4.1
